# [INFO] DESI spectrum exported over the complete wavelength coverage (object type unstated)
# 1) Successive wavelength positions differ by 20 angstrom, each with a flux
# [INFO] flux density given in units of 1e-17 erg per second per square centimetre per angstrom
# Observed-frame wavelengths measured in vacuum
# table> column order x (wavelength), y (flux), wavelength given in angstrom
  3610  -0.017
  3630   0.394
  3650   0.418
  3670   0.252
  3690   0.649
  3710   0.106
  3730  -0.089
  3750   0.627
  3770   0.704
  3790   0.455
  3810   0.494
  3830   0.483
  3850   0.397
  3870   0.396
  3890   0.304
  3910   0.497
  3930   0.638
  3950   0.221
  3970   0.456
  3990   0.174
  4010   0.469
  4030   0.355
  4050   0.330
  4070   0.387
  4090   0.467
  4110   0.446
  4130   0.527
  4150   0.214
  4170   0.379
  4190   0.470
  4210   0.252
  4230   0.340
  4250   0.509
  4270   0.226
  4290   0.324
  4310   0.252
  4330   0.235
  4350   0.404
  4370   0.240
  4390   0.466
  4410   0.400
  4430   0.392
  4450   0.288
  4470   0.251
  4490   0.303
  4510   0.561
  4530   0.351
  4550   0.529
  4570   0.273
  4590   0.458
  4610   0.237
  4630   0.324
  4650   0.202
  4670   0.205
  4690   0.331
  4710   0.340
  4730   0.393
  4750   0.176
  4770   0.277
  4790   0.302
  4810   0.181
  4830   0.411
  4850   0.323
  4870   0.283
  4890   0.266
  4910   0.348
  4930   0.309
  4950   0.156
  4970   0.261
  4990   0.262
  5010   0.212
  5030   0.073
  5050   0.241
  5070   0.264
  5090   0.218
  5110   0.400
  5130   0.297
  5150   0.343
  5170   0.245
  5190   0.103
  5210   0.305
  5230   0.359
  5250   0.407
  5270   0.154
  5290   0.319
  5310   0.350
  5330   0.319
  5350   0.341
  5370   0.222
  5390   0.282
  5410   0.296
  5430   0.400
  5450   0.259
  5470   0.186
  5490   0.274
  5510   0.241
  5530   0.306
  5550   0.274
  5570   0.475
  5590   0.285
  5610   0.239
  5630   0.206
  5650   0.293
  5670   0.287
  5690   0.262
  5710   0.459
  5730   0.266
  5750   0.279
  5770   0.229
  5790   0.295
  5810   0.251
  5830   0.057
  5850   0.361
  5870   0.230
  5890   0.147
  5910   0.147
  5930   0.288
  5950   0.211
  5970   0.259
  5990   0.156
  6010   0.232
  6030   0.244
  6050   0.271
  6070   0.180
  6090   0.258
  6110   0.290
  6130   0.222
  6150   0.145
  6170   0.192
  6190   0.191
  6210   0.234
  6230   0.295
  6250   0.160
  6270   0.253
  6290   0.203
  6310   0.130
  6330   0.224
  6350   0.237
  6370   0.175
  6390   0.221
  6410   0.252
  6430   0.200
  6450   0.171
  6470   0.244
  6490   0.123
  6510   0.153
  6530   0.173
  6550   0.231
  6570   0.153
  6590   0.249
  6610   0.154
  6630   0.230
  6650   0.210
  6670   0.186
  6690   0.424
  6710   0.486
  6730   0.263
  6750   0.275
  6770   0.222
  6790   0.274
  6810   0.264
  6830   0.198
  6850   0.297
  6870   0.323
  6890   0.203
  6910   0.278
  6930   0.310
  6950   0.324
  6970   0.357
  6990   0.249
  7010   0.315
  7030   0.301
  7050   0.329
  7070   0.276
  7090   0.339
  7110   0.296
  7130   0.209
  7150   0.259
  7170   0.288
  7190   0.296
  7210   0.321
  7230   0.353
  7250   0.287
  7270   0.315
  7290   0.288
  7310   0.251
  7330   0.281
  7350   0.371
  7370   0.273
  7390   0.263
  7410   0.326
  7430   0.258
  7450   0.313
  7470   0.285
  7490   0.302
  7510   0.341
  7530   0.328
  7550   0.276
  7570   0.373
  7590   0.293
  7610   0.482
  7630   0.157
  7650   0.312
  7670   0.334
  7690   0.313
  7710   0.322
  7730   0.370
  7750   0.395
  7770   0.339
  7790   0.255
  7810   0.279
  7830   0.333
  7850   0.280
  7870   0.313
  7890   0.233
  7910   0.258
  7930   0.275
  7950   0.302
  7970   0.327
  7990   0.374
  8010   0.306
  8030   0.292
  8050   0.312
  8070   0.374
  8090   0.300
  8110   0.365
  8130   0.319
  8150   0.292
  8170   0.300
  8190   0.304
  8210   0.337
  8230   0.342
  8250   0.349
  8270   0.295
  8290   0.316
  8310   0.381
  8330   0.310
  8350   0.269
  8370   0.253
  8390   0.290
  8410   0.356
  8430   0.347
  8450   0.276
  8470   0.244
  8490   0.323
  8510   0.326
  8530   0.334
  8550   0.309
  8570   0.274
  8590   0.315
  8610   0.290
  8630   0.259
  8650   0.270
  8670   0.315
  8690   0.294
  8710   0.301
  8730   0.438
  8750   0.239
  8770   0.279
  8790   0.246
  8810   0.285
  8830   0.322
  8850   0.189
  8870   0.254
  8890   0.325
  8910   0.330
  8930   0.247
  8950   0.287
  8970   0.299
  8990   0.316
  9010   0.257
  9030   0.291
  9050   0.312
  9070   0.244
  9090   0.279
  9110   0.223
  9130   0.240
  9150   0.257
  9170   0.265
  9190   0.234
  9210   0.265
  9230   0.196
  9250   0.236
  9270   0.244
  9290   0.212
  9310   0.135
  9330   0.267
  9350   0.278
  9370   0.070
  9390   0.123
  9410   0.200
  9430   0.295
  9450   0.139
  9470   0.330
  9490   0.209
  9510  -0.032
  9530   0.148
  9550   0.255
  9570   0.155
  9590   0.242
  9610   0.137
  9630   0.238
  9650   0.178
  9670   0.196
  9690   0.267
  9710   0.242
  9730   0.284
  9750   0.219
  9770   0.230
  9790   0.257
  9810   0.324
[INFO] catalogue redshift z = 0.80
